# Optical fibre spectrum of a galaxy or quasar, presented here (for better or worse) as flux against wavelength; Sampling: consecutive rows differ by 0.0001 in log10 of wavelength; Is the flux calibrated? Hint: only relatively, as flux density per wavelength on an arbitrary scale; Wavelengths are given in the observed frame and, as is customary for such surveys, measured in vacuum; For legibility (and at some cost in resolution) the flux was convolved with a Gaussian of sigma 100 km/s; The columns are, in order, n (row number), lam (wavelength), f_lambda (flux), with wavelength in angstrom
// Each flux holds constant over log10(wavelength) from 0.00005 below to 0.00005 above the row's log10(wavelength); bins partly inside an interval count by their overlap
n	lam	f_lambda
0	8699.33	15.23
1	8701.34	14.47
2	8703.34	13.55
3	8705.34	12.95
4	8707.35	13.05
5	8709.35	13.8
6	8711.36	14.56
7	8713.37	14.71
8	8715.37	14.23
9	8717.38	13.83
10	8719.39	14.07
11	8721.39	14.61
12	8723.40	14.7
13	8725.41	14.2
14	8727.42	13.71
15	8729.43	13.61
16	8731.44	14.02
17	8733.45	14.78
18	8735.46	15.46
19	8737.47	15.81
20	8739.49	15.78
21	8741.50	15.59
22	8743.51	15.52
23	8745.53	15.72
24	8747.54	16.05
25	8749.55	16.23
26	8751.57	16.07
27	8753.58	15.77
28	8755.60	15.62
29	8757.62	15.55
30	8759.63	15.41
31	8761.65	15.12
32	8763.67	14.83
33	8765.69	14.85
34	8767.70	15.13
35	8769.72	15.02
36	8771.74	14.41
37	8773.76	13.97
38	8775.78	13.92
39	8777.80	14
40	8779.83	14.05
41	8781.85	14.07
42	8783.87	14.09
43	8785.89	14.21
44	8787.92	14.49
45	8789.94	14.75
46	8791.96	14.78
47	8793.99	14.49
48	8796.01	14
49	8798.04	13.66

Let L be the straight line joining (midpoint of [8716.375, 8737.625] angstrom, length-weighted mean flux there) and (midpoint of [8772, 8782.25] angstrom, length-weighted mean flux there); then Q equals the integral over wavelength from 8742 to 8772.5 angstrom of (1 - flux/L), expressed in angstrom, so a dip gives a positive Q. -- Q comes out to -2.7 angstrom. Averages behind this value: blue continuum 14.4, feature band 15.4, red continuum 14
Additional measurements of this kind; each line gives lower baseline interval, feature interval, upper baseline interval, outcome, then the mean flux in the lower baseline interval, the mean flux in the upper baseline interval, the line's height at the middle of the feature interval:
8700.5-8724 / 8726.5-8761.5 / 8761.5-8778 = -2.4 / 14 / 14.6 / 14.3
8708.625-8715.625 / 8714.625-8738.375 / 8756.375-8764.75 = 0.3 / 14.4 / 15.2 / 14.6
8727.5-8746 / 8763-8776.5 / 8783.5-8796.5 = 0.1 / 15.1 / 14.4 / 14.7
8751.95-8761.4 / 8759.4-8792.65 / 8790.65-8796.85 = 1.1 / 15.6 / 14.5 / 15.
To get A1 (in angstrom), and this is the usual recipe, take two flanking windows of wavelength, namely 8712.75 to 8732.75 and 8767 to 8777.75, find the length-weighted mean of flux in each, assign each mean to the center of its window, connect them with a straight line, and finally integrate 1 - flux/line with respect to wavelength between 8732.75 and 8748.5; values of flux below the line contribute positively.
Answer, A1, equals -1.5 angstrom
